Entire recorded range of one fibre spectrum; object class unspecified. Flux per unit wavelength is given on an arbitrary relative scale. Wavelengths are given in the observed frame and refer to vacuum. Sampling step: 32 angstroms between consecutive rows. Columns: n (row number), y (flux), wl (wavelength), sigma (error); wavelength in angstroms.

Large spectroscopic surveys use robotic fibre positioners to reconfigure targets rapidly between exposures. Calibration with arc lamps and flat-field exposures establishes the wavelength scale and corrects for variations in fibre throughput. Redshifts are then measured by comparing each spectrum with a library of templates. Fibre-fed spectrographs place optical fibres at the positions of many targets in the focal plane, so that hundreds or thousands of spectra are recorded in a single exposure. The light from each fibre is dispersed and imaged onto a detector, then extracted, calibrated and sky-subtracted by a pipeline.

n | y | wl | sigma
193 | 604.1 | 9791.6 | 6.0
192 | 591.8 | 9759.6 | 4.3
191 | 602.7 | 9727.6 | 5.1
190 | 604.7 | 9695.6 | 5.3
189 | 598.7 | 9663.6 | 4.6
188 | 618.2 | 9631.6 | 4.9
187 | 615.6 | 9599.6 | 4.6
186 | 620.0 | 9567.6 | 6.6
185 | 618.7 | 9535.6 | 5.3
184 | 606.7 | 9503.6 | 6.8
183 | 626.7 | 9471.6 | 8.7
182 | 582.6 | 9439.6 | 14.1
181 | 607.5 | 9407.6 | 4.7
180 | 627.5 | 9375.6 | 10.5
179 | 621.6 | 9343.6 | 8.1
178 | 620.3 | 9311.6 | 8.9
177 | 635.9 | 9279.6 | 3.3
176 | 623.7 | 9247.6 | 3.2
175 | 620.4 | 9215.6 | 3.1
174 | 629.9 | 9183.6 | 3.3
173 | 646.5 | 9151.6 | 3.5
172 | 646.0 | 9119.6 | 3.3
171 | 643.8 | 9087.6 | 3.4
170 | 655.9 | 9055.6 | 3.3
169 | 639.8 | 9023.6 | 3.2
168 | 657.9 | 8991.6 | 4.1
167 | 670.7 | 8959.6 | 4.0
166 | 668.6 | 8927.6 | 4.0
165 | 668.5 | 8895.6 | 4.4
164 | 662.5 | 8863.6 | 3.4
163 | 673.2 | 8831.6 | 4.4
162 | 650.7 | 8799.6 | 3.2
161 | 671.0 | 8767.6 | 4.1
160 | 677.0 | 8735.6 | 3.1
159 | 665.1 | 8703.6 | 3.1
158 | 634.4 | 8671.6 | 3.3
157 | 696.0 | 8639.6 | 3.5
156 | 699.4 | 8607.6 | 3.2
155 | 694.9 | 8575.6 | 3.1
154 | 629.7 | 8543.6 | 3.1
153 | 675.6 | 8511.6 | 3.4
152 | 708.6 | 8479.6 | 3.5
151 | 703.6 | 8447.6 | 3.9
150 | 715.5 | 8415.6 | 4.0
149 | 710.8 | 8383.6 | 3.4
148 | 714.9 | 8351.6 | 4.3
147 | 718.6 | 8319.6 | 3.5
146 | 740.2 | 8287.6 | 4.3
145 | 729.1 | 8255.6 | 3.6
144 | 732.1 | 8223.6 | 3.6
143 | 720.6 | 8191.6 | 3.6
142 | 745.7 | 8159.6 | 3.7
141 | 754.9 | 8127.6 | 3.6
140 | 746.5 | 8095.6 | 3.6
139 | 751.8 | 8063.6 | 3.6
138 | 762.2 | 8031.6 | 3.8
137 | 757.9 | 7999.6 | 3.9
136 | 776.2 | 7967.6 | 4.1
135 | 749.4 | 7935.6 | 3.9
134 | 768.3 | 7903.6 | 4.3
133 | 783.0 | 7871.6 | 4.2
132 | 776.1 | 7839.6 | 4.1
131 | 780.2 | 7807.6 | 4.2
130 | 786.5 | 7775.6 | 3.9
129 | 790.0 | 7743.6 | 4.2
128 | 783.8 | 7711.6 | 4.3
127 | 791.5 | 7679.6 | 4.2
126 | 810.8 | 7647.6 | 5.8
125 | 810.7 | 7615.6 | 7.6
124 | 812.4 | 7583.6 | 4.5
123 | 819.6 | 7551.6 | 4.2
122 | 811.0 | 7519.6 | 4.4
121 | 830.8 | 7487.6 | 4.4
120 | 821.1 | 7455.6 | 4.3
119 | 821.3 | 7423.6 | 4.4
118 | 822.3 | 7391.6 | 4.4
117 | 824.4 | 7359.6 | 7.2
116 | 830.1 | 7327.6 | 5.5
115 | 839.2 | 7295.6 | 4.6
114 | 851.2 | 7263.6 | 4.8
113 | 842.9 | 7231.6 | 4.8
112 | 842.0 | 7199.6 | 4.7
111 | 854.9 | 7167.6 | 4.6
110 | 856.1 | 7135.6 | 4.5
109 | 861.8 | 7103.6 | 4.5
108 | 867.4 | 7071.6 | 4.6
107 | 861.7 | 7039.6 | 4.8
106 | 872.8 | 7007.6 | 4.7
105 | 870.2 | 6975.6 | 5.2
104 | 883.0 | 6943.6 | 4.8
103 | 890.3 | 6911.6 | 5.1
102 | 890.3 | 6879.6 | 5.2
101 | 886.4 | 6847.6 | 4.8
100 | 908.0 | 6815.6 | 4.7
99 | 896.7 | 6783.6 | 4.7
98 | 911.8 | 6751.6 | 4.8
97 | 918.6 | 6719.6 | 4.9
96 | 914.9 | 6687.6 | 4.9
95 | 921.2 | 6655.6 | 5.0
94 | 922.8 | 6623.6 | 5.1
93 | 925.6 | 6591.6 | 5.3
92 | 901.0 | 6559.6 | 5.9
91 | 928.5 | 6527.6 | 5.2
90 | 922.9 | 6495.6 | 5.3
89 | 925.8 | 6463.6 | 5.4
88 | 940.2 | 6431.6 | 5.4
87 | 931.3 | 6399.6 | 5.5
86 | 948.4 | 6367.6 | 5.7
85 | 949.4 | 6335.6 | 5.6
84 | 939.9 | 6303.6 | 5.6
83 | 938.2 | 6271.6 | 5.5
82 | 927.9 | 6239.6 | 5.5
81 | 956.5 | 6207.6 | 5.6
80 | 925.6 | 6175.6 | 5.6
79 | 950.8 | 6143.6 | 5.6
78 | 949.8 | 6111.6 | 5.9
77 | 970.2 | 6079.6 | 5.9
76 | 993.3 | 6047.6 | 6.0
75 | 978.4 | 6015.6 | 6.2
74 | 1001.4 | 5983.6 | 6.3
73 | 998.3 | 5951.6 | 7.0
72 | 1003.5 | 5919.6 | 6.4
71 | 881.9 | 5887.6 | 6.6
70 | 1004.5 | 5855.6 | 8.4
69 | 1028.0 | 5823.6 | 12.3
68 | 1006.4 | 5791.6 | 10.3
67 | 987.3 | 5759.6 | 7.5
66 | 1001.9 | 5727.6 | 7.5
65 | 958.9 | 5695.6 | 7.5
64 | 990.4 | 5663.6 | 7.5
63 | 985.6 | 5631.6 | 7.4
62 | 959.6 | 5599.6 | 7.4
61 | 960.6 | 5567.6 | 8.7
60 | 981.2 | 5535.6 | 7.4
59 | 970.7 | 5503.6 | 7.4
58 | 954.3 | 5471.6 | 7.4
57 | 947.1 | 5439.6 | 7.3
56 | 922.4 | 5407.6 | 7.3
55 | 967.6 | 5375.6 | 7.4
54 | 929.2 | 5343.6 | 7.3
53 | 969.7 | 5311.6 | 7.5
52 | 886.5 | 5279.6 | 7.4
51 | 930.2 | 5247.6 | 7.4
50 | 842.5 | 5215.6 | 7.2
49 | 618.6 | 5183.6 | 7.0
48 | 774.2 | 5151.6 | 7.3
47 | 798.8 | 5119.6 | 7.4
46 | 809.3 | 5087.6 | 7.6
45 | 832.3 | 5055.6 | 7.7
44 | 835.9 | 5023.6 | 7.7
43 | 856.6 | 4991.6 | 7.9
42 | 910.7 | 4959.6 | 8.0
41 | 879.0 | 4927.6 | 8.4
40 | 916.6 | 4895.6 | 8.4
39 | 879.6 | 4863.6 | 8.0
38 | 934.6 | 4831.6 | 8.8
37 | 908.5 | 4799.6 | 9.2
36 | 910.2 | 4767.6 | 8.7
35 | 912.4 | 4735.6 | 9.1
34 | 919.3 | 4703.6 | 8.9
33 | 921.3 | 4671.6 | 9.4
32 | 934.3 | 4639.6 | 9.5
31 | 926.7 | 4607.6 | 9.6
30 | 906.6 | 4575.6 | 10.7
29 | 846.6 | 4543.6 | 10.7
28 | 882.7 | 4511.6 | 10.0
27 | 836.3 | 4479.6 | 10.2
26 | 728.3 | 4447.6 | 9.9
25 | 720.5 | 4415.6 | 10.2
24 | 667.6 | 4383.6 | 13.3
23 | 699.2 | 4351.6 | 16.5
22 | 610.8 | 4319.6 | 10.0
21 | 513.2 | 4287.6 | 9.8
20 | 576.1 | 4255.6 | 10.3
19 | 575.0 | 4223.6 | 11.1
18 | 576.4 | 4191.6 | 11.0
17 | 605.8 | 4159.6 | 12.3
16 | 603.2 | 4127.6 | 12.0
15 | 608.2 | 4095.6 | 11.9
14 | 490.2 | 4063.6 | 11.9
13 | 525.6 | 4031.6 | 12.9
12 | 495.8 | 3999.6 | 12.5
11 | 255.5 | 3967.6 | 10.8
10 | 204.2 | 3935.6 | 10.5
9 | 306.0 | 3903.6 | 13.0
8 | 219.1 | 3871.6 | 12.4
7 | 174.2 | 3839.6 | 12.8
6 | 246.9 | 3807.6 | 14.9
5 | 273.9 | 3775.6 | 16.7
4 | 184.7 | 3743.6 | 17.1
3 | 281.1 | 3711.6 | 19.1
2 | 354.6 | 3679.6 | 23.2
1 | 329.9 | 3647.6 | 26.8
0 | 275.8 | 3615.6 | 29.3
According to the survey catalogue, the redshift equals 0.00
